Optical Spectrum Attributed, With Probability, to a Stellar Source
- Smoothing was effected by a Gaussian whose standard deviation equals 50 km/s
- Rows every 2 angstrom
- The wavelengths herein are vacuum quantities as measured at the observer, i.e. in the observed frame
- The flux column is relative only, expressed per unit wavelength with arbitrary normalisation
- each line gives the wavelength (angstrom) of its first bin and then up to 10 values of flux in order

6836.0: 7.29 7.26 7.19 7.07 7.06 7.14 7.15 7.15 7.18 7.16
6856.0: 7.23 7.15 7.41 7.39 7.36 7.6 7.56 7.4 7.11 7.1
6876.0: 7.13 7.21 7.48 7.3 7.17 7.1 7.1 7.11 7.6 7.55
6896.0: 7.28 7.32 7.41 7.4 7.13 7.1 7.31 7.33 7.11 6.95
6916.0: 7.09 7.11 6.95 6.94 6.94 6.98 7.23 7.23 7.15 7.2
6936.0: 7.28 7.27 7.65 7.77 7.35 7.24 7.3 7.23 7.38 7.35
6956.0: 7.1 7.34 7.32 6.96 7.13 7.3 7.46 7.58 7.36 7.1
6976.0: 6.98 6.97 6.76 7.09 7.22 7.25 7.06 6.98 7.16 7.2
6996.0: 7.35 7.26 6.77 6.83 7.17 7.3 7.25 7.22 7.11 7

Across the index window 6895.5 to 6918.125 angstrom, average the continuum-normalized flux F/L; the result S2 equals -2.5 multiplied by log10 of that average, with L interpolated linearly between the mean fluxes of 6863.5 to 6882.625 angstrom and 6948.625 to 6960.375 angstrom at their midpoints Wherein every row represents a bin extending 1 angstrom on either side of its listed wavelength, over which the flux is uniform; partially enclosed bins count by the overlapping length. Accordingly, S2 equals 0.01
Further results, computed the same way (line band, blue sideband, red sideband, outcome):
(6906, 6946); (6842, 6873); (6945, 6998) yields 0.00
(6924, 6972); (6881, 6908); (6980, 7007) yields -0.02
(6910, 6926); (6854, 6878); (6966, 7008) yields 0.03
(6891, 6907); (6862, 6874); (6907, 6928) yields -0.02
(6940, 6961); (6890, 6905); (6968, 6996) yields -0.02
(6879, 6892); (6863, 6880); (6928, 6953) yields 0.01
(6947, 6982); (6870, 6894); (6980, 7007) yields -0.01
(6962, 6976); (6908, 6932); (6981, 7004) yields -0.03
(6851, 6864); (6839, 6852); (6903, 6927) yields -0.02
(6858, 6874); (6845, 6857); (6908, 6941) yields -0.03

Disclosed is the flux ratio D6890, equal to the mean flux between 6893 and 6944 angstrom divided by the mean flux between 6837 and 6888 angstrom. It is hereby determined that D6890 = 1.00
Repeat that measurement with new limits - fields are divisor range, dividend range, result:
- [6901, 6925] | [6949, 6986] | 1.01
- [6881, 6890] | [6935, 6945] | 1.04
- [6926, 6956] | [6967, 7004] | 0.98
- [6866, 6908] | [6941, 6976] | 1.00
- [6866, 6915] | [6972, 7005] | 0.97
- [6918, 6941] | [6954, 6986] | 1.00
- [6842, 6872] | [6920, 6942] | 0.99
